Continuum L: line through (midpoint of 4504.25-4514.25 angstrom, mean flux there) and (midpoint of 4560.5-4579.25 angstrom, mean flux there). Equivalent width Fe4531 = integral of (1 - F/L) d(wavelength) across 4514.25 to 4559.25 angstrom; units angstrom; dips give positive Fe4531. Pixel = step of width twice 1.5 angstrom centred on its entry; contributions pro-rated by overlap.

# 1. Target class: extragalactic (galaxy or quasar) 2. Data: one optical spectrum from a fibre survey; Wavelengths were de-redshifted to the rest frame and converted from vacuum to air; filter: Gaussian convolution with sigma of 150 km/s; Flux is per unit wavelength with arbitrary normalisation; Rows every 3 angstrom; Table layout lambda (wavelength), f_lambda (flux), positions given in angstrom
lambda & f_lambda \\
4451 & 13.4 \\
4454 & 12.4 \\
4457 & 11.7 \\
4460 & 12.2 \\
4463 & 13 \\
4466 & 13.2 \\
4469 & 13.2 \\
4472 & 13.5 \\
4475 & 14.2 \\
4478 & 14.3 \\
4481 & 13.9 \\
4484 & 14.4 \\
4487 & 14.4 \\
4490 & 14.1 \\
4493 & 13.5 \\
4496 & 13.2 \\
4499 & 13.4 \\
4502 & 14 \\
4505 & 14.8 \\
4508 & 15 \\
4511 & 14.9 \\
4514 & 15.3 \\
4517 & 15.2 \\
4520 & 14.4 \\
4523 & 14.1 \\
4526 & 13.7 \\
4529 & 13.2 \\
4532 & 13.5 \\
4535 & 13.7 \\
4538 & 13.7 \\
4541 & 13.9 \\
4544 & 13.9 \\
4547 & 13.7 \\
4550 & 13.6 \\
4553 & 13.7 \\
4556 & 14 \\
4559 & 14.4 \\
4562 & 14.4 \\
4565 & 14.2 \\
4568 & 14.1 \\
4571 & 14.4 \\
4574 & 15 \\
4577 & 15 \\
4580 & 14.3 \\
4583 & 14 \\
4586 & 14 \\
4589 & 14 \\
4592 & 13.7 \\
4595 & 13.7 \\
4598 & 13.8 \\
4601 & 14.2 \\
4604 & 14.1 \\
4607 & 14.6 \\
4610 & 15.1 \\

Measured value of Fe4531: 2.5 angstrom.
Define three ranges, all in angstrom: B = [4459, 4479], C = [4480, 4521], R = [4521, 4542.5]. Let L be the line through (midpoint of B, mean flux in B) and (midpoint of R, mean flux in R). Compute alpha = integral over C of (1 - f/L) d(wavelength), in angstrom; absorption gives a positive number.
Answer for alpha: -2.4 angstrom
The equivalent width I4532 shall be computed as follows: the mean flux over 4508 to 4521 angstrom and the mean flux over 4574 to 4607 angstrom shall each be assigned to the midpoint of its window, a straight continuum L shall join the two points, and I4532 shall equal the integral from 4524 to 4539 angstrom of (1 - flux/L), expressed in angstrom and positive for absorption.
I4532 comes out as 1.2 angstrom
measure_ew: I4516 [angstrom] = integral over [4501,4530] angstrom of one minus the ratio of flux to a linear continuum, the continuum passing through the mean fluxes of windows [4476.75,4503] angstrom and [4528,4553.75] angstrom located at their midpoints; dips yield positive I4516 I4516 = -1.5 angstrom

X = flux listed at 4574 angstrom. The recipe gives 15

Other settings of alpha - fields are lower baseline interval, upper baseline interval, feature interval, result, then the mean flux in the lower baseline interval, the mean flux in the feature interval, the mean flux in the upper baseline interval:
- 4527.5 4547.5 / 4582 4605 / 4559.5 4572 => -0.4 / 13.7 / 14.3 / 13.9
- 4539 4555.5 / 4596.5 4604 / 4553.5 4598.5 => -0.9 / 13.8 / 14.2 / 14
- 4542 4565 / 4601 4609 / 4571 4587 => -0.3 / 14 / 14.5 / 14.4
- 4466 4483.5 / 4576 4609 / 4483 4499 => 0.0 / 13.8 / 13.9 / 14.1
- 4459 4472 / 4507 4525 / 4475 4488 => -0.7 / 13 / 14.2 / 14.8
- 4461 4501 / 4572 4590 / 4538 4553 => 0.4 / 13.7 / 13.8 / 14.4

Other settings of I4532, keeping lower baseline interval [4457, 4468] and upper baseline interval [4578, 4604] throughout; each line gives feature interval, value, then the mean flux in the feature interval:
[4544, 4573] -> -0.9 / 14.1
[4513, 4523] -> -1.2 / 14.8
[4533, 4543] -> -0.2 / 13.8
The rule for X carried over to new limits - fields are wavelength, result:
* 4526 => 13.7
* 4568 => 14.1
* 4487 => 14.4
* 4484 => 14.4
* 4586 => 14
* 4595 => 13.7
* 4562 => 14.4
